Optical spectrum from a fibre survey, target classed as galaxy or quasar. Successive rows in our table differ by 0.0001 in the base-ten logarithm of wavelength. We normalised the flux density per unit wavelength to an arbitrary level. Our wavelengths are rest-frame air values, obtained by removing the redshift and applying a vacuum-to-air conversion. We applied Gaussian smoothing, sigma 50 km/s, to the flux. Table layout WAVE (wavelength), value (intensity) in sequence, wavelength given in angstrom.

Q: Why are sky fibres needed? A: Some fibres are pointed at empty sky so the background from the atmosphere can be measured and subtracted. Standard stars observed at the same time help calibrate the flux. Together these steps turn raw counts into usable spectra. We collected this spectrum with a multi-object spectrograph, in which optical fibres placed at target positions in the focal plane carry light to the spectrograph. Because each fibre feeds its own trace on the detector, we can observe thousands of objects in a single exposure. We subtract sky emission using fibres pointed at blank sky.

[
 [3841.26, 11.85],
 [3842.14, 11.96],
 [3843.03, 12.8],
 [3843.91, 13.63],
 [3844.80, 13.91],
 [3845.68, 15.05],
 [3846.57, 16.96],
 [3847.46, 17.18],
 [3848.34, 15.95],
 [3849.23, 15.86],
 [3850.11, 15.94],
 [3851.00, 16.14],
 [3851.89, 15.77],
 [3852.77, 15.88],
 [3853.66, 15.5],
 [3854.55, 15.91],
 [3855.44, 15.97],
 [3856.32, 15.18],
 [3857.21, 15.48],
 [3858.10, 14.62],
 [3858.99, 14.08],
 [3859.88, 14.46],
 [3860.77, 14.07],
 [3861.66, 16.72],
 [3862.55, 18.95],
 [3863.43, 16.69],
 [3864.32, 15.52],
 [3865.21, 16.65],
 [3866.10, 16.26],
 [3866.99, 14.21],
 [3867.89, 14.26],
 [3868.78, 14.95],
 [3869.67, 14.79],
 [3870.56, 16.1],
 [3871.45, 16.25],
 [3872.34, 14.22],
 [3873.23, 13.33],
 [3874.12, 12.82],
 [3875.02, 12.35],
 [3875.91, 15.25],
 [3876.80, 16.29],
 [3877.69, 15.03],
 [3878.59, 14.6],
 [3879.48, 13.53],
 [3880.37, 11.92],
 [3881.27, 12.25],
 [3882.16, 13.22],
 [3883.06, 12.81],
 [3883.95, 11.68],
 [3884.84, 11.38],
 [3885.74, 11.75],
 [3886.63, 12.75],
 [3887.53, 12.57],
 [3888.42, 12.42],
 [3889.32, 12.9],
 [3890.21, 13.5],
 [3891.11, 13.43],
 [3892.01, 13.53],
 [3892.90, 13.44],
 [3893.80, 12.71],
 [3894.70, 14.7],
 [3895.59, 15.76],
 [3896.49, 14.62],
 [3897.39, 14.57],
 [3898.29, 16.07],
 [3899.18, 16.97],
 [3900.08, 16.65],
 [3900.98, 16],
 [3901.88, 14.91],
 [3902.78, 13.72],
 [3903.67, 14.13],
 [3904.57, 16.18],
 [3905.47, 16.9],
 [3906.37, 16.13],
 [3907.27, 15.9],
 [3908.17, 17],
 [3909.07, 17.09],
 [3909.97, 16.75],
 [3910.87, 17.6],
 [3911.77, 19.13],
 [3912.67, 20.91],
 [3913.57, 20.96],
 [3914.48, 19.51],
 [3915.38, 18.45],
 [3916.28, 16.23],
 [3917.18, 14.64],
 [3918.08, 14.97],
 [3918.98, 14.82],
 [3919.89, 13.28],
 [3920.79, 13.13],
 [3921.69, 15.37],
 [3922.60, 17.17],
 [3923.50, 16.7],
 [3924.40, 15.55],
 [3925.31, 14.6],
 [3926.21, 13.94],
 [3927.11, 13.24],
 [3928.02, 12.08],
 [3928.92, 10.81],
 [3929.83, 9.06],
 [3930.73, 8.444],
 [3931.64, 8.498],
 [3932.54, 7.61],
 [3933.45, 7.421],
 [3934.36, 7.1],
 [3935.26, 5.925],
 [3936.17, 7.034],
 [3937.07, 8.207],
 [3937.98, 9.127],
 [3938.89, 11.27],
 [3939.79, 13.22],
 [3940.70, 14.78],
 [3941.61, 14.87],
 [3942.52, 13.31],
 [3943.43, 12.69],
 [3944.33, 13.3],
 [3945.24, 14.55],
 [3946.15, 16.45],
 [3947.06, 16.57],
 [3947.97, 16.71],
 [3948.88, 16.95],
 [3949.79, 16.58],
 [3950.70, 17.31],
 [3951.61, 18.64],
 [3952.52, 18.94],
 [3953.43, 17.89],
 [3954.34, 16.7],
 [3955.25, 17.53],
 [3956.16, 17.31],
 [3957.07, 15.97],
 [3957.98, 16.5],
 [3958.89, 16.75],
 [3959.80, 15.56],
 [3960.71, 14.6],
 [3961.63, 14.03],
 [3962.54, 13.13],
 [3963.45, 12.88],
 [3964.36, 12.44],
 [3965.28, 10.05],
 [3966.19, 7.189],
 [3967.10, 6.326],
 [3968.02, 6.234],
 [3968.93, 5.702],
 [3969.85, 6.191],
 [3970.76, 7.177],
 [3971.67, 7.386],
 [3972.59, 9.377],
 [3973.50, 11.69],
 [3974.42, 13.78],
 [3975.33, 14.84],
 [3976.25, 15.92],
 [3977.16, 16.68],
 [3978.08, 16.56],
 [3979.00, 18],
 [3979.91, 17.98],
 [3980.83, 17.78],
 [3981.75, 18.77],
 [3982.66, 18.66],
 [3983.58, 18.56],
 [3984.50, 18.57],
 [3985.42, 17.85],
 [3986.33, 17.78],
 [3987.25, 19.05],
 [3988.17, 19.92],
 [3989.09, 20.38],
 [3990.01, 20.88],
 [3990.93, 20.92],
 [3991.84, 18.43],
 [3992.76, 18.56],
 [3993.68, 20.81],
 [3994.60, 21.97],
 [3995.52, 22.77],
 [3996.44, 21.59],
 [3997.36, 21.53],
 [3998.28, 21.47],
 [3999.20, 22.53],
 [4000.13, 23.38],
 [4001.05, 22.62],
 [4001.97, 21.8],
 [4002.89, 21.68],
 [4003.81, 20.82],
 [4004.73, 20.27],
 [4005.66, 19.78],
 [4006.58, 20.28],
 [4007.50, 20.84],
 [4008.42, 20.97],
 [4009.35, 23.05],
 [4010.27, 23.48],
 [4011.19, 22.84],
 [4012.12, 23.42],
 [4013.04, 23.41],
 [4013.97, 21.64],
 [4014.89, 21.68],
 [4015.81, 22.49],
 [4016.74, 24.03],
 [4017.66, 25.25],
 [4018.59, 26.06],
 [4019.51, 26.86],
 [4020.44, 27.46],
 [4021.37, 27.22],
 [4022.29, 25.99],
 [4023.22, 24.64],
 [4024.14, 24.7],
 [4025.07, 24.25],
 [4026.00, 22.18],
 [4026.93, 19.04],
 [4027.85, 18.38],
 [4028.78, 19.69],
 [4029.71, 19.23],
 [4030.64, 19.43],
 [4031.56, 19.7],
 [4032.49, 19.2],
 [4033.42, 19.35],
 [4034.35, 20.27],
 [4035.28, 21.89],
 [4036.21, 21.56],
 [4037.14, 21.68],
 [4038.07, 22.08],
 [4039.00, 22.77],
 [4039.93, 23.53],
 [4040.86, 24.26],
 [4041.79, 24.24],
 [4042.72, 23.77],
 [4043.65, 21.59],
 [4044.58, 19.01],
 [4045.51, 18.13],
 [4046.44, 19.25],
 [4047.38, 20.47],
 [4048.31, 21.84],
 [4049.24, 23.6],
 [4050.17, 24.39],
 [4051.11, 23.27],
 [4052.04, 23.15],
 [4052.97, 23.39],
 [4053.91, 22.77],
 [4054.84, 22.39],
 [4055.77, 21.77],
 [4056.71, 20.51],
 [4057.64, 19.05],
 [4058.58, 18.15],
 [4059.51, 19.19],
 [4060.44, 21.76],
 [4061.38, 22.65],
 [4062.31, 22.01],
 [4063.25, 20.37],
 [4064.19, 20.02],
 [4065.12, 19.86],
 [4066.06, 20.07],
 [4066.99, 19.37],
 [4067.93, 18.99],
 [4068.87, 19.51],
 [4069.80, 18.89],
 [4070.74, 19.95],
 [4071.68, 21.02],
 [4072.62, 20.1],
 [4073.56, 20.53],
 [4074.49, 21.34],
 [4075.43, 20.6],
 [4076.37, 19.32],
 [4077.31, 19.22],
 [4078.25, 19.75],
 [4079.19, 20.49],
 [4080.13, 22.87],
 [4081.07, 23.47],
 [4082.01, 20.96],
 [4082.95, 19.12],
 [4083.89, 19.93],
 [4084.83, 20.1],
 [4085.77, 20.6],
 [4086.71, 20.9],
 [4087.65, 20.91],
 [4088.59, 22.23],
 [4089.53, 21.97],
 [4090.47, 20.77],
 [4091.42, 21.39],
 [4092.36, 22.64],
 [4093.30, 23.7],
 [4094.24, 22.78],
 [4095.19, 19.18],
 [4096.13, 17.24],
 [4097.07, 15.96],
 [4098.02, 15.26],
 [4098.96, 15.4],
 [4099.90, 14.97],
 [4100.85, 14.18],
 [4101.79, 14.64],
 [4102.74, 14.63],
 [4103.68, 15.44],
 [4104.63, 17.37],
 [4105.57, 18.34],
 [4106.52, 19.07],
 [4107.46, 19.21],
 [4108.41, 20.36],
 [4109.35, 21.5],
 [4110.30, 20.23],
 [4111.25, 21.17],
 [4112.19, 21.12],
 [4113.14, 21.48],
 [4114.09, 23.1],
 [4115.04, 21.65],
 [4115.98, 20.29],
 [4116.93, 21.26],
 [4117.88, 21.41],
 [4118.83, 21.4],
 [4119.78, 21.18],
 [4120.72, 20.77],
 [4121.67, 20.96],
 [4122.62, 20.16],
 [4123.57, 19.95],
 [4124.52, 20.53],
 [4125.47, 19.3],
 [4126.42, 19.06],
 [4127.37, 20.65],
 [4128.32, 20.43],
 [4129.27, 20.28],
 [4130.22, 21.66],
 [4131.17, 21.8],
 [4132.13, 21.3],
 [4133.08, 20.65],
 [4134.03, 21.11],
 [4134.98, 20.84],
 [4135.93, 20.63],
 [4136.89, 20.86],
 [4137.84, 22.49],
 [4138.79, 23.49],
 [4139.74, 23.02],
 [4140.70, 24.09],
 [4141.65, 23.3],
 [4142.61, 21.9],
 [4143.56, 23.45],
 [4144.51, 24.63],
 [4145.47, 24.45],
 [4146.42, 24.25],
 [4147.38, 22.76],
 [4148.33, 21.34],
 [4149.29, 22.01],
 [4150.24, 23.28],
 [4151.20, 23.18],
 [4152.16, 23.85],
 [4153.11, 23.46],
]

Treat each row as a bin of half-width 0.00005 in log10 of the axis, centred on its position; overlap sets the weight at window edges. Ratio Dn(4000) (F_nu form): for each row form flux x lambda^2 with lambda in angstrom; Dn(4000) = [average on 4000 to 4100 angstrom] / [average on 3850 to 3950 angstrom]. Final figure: 1.6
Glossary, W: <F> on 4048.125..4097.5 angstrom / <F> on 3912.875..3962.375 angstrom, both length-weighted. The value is 1.47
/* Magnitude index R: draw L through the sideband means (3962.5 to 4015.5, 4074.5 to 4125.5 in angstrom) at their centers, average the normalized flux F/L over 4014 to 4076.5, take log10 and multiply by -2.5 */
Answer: -0.16 mag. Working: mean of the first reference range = 17.7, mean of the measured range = 21.7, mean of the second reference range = 19.9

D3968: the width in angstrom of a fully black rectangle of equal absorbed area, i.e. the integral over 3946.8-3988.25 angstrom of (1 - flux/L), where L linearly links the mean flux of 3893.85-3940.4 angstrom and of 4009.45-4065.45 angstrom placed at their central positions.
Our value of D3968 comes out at 6.4 angstrom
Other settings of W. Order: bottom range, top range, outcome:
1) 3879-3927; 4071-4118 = 1.32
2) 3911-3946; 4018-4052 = 1.68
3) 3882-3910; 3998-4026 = 1.61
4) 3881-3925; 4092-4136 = 1.30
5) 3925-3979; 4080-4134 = 1.58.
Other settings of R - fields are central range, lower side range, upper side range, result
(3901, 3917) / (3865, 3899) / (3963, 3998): -0.19 mag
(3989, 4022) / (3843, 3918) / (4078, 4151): -0.23 mag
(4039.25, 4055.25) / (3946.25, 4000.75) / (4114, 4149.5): -0.19 mag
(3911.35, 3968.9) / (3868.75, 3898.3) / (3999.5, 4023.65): 0.27 mag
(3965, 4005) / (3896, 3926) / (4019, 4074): 0.14 mag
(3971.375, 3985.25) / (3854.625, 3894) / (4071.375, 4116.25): 0.07 mag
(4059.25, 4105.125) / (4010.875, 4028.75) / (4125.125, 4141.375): 0.14 mag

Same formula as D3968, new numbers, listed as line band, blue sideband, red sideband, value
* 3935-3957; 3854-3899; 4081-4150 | 2.3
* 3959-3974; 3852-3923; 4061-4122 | 6.0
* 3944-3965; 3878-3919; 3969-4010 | 1.4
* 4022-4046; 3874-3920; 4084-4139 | -4.4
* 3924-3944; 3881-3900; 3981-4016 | 6.8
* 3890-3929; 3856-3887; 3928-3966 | -5.0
